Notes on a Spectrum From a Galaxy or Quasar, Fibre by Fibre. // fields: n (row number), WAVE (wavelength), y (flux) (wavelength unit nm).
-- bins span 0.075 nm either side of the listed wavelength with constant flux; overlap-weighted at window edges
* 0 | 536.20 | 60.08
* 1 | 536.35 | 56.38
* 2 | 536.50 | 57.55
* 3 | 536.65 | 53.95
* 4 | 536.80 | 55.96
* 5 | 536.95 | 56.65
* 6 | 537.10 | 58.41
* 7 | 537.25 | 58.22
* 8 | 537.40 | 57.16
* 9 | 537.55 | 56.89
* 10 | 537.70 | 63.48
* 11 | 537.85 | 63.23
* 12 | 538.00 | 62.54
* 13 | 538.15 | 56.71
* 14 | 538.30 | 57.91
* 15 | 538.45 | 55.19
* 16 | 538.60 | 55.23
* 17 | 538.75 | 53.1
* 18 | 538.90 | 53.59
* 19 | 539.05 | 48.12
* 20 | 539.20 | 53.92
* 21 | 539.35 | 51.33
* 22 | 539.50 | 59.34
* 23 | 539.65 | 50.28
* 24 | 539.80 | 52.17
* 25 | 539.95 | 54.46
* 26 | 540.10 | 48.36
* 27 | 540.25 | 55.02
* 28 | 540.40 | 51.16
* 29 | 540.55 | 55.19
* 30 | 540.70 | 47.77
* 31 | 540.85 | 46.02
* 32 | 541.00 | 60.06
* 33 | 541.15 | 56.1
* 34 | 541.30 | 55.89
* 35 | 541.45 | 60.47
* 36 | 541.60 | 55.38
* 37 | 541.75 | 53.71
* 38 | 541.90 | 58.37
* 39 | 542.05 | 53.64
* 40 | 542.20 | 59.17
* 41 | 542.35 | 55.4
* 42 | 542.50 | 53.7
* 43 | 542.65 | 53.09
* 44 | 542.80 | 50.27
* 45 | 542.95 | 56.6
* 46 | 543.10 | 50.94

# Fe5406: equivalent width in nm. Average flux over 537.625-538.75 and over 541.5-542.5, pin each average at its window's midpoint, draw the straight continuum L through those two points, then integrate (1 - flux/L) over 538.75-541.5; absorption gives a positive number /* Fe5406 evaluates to 0.20 nm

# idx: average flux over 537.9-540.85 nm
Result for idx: 53.6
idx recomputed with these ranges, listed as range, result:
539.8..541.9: 53.9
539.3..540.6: 53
